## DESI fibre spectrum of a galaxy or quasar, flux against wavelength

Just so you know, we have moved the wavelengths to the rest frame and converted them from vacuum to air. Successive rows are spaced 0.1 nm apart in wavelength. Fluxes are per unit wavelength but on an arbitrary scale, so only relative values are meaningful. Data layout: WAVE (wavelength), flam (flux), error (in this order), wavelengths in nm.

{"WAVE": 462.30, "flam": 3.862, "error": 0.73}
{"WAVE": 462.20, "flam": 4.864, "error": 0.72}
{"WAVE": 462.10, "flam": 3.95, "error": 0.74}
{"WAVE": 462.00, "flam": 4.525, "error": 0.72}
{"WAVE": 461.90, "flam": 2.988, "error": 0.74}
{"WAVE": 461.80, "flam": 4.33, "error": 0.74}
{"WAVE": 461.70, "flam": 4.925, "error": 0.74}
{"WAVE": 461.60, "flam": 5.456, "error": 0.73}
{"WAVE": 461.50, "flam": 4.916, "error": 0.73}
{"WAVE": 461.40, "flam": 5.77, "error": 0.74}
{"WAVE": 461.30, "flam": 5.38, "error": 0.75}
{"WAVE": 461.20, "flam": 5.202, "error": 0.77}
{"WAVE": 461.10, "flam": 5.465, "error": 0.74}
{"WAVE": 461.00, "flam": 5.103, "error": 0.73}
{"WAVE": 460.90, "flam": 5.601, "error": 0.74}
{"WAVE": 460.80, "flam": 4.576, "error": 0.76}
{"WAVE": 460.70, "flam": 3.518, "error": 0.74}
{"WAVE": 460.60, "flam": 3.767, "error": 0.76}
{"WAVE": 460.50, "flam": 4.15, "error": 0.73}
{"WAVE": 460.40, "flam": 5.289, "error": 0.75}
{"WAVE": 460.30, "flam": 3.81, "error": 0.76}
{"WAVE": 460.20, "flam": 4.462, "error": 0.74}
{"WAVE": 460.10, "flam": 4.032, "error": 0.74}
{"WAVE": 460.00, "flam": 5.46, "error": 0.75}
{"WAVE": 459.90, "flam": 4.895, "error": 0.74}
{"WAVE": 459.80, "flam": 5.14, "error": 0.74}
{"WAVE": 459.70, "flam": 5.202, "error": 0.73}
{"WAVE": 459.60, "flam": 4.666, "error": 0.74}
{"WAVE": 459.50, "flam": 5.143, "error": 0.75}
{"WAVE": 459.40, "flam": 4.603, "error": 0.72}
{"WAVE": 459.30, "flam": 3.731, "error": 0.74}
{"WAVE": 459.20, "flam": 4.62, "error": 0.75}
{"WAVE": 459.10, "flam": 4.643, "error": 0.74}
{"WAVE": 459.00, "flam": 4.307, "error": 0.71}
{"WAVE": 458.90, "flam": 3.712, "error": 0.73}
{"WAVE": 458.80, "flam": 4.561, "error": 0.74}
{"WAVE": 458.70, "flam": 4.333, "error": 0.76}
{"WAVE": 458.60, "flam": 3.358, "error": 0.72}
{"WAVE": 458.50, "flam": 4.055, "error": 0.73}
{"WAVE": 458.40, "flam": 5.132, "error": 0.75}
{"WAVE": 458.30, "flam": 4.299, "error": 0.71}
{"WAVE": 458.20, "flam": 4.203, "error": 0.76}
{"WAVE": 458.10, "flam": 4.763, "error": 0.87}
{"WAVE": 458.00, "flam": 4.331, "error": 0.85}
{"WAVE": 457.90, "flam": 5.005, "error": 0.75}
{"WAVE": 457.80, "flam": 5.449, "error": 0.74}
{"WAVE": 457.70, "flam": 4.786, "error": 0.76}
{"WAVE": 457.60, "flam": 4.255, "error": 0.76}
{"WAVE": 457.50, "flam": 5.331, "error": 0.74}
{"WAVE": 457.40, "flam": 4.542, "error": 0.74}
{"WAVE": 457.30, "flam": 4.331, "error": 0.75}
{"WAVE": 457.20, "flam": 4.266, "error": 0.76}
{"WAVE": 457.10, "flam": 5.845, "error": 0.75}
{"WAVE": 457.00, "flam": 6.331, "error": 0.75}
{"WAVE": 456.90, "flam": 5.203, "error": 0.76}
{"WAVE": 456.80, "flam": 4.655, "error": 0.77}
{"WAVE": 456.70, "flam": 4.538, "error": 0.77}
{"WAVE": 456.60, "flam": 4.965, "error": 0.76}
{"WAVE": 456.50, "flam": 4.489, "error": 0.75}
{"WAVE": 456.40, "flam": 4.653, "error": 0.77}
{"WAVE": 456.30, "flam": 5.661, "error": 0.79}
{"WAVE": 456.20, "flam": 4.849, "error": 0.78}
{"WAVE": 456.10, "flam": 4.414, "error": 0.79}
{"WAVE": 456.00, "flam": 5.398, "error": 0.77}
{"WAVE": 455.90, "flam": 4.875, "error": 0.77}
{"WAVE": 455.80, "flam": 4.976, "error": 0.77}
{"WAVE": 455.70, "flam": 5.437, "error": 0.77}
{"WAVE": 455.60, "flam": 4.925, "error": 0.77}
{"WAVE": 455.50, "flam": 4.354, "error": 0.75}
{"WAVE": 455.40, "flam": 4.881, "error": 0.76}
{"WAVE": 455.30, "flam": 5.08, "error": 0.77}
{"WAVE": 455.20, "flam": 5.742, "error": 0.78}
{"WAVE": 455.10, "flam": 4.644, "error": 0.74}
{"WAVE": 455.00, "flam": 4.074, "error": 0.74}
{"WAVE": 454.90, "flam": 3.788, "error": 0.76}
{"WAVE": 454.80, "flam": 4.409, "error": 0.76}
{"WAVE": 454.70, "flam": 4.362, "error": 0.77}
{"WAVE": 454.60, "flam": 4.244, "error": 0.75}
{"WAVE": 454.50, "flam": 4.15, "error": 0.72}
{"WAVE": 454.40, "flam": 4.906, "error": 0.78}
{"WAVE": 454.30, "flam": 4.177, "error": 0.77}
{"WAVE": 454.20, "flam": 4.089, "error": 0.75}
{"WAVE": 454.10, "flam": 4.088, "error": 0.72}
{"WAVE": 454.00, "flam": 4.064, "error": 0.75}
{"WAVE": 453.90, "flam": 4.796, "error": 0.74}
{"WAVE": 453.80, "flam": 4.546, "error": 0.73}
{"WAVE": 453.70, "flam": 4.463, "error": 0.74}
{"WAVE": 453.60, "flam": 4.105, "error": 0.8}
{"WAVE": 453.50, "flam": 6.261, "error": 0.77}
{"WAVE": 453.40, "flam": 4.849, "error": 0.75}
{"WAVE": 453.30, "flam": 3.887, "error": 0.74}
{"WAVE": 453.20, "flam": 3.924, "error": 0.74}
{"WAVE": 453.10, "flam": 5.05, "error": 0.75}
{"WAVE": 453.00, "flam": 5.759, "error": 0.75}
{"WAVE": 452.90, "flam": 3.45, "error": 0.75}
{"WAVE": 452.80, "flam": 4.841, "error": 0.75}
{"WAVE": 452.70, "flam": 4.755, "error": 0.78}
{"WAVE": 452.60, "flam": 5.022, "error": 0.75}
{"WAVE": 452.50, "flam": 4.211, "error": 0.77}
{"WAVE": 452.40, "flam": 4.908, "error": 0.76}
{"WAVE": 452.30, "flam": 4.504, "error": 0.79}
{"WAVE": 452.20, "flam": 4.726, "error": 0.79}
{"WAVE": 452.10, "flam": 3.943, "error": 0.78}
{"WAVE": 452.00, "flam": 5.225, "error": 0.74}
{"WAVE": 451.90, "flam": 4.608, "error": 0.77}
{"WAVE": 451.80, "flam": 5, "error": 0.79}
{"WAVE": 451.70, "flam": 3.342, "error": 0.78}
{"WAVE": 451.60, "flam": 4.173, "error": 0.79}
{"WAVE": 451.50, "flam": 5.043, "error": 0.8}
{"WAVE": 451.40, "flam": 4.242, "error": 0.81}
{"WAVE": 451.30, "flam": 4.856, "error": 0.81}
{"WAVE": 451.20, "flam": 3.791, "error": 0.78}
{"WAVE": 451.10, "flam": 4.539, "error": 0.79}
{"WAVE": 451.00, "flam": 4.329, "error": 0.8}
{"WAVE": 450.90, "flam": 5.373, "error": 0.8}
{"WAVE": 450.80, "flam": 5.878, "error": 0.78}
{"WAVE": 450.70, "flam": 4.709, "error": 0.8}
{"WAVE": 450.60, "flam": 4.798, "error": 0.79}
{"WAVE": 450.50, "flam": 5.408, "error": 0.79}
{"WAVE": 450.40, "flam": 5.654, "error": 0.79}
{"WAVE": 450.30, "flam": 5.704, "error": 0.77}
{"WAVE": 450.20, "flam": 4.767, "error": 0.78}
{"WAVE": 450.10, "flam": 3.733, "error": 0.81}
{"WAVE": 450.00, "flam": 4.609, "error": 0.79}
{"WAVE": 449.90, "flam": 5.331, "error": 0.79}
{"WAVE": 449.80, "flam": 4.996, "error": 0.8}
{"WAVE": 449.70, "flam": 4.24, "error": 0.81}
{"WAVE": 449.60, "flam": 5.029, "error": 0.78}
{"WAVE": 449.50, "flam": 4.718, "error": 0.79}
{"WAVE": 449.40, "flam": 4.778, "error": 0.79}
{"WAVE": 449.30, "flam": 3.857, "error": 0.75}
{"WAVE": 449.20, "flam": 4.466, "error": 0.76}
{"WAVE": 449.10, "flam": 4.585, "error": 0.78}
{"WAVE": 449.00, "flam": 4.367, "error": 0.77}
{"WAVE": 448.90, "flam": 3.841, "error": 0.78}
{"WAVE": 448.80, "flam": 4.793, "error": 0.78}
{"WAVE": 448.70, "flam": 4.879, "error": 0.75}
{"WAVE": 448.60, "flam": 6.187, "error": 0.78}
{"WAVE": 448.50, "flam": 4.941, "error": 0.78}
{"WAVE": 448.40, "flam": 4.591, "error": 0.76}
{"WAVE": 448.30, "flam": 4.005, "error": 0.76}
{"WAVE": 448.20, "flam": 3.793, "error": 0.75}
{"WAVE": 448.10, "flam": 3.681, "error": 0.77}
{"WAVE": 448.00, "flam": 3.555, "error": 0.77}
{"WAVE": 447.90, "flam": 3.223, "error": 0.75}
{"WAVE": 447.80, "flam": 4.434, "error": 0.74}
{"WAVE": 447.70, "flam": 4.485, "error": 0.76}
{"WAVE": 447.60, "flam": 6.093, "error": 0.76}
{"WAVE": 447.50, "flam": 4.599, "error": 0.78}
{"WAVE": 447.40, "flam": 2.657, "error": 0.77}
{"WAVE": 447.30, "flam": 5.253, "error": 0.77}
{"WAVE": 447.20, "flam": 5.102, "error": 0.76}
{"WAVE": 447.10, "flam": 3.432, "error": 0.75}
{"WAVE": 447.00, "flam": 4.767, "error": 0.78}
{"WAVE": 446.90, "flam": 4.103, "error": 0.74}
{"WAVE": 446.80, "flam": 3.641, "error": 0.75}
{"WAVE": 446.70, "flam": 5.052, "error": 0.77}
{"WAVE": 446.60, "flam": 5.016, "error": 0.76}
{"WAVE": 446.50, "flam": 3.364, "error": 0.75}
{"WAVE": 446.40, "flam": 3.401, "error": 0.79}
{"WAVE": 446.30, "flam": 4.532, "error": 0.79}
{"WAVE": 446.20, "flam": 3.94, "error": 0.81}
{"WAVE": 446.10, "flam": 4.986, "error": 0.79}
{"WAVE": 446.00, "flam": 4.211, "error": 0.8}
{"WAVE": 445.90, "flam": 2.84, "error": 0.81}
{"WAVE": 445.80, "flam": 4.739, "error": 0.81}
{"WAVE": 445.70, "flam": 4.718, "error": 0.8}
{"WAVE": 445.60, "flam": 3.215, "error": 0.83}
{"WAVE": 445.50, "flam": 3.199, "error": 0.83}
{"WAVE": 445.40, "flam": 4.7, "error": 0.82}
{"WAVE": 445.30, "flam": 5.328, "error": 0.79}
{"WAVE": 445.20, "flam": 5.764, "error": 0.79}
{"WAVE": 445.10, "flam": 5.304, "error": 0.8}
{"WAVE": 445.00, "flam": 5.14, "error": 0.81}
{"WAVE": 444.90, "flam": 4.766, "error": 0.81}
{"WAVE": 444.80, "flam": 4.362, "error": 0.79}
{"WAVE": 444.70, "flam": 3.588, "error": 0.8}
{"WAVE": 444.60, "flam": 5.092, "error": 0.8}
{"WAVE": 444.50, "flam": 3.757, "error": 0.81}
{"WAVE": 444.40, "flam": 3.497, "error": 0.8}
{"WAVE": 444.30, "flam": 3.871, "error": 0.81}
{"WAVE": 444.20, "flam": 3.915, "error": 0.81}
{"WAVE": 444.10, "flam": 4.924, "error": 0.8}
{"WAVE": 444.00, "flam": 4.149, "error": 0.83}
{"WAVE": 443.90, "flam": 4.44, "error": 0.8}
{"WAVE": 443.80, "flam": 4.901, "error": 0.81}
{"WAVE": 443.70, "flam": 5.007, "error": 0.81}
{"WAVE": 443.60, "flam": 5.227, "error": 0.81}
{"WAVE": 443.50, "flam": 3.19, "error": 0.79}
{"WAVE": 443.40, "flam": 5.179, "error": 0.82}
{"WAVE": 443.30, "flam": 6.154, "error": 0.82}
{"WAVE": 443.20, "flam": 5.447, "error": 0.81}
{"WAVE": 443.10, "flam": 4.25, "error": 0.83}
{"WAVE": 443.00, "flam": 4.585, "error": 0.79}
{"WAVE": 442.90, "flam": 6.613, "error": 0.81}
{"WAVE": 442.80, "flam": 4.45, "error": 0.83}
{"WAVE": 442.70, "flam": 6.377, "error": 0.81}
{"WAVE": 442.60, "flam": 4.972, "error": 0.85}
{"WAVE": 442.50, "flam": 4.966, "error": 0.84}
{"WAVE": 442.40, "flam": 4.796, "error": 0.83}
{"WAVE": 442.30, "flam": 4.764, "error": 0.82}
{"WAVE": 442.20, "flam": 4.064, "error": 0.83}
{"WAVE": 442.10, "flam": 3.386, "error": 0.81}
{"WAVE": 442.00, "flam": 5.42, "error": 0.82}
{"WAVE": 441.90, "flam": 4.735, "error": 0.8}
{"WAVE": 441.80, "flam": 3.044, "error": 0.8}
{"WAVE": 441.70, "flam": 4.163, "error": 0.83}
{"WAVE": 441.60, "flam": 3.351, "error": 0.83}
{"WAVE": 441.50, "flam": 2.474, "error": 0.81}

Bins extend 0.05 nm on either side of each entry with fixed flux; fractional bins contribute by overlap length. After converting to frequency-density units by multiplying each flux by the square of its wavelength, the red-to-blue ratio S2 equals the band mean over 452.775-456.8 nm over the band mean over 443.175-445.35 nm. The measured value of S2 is 1.04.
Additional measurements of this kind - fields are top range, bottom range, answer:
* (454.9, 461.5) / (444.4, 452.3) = 1.10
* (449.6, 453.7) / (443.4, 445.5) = 1.07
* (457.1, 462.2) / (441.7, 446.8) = 1.09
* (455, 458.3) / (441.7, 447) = 1.14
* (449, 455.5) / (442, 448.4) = 1.07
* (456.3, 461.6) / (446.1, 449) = 1.14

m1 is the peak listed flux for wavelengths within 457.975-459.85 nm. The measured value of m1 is 5.202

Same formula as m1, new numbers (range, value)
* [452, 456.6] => 6.261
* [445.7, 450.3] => 6.187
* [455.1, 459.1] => 6.331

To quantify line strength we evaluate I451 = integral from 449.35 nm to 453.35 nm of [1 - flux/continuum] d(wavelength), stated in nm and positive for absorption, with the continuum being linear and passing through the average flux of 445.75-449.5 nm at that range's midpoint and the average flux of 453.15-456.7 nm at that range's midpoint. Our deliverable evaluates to -0.18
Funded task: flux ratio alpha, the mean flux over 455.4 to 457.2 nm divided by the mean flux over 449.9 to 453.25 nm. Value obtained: 1.06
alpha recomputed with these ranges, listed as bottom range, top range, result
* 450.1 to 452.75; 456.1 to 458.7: 1.01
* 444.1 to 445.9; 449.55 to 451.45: 1.11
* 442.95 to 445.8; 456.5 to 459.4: 1.01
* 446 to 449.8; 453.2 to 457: 1.07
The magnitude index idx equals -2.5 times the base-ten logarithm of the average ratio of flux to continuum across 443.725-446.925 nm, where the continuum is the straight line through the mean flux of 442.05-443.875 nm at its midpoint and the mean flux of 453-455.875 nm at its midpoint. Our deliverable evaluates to 0.12 mag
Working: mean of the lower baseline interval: 4.9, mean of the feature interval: 4.33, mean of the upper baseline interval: 4.6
